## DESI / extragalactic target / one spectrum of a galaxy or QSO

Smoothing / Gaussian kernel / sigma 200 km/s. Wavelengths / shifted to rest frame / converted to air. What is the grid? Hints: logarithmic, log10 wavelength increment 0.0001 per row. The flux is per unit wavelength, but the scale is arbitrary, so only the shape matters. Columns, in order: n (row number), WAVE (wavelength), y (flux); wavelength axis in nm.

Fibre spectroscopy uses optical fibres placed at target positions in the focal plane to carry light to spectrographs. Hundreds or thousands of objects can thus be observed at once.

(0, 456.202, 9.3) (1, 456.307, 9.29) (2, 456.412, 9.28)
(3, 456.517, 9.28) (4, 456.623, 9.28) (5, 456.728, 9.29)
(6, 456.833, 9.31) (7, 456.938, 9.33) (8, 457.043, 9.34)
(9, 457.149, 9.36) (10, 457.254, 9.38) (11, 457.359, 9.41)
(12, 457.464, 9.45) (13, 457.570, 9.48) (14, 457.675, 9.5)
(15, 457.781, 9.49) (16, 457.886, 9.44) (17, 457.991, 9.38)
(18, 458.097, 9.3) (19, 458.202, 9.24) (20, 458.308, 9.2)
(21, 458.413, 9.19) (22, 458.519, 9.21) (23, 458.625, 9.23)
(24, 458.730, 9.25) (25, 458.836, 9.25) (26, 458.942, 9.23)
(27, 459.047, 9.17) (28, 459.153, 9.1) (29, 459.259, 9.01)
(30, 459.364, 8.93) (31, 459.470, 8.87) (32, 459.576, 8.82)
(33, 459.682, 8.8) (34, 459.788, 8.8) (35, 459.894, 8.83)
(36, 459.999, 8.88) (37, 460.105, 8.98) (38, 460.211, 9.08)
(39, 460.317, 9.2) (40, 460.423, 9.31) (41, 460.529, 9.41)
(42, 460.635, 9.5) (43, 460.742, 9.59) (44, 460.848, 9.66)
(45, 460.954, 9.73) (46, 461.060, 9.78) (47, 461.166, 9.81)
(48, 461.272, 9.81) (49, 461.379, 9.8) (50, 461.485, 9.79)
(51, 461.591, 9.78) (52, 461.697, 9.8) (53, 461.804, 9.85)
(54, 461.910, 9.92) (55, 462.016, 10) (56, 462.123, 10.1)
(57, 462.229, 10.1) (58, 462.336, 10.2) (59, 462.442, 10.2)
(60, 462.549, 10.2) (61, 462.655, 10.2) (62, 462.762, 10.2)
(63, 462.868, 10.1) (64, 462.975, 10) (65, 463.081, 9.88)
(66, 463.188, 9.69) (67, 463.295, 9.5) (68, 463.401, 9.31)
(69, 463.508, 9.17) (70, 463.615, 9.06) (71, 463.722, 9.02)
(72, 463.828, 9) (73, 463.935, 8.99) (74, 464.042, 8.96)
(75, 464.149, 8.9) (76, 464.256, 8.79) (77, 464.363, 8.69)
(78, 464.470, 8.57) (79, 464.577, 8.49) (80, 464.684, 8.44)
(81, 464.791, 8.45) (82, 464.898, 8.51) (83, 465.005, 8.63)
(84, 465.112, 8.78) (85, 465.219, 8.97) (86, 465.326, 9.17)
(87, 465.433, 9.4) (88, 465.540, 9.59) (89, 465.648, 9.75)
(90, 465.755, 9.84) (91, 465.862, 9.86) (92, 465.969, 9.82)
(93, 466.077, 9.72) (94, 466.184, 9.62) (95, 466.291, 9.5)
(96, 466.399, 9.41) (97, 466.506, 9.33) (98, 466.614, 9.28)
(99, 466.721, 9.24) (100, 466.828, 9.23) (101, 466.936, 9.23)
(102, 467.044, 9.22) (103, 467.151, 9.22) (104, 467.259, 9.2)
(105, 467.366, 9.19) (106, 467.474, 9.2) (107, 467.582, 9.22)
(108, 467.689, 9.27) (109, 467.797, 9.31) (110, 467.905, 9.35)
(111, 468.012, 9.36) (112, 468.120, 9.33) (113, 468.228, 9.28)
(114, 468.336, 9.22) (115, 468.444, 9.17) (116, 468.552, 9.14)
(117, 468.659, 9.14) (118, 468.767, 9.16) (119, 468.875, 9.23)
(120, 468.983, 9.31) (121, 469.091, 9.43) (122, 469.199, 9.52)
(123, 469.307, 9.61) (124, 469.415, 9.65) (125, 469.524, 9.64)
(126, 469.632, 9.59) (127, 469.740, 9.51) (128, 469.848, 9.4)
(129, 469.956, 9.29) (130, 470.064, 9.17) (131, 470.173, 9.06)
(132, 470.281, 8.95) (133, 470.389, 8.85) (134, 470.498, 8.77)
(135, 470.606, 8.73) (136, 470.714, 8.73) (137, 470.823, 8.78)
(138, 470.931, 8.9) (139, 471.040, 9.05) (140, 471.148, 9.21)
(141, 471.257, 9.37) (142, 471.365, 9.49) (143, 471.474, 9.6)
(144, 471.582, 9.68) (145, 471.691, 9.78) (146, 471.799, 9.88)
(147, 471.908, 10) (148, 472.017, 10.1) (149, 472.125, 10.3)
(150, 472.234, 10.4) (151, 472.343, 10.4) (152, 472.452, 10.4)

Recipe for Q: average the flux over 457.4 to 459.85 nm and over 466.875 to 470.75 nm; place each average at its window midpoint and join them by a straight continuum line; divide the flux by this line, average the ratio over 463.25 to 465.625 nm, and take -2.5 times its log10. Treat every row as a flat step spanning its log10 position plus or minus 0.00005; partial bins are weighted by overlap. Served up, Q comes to 0.034 mag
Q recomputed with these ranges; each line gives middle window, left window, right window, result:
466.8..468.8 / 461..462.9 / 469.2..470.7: 0.02 mag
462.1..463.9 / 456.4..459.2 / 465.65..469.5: -0.05 mag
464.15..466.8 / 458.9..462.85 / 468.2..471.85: 0.03 mag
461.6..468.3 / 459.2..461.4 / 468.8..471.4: -0.02 mag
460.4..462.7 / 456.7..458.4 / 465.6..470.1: -0.05 mag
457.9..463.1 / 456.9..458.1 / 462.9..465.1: -0.03 mag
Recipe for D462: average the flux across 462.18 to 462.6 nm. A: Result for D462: 10.2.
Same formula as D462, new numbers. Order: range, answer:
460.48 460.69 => 9.42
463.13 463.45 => 9.51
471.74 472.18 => 10.1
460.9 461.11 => 9.77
